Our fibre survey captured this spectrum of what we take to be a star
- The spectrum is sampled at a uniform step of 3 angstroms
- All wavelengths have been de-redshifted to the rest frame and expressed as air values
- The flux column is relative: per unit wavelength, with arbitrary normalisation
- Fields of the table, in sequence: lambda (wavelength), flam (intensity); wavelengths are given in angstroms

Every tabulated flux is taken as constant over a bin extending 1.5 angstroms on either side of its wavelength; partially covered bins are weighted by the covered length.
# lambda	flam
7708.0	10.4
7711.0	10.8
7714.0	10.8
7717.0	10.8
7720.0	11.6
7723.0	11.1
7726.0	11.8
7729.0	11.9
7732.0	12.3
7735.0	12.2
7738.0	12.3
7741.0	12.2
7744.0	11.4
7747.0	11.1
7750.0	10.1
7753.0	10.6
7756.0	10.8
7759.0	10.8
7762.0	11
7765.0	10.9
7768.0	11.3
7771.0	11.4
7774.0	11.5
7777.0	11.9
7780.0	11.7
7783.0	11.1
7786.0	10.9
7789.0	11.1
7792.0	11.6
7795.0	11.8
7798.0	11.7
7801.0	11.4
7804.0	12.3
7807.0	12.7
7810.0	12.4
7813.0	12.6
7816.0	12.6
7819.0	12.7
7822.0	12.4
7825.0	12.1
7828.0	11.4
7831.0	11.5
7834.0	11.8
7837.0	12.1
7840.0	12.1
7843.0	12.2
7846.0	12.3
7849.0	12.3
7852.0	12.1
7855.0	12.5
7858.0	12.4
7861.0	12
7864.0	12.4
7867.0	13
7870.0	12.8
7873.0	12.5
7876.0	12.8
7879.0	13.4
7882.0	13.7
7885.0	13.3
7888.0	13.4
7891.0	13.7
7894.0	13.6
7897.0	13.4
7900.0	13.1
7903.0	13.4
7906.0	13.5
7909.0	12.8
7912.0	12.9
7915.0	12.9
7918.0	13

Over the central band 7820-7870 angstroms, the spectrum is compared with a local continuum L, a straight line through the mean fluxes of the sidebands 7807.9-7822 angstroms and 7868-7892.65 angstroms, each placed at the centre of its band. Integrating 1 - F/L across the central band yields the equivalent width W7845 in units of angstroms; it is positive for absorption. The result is 2.6 angstroms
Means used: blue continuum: 12.6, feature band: 12.2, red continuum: 13.2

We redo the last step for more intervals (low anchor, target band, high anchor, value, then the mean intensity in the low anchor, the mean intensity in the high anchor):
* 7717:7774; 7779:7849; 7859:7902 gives 1.7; 11.4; 13.1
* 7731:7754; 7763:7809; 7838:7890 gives 1.5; 11.5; 12.7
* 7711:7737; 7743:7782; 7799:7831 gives 2.3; 11.5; 12.2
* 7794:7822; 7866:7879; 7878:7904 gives 0.3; 12.3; 13.4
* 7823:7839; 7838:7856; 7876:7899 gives 0.0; 11.8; 13.4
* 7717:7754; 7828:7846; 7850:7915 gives 0.9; 11.5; 13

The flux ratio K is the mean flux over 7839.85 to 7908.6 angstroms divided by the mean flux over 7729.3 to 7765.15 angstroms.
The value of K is 1.14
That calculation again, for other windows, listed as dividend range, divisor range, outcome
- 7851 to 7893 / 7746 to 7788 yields 1.16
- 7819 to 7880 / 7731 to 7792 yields 1.09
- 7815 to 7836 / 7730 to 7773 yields 1.07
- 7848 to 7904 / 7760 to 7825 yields 1.10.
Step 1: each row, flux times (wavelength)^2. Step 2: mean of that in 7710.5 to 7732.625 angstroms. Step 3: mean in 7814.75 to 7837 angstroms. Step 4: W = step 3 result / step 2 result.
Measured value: 1.09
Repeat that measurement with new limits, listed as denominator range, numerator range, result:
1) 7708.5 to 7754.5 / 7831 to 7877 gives 1.12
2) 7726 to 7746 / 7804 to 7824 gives 1.07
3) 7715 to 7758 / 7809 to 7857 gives 1.09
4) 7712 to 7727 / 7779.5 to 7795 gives 1.03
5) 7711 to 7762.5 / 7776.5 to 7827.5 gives 1.07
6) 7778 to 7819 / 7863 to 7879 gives 1.10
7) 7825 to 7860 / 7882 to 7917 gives 1.12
